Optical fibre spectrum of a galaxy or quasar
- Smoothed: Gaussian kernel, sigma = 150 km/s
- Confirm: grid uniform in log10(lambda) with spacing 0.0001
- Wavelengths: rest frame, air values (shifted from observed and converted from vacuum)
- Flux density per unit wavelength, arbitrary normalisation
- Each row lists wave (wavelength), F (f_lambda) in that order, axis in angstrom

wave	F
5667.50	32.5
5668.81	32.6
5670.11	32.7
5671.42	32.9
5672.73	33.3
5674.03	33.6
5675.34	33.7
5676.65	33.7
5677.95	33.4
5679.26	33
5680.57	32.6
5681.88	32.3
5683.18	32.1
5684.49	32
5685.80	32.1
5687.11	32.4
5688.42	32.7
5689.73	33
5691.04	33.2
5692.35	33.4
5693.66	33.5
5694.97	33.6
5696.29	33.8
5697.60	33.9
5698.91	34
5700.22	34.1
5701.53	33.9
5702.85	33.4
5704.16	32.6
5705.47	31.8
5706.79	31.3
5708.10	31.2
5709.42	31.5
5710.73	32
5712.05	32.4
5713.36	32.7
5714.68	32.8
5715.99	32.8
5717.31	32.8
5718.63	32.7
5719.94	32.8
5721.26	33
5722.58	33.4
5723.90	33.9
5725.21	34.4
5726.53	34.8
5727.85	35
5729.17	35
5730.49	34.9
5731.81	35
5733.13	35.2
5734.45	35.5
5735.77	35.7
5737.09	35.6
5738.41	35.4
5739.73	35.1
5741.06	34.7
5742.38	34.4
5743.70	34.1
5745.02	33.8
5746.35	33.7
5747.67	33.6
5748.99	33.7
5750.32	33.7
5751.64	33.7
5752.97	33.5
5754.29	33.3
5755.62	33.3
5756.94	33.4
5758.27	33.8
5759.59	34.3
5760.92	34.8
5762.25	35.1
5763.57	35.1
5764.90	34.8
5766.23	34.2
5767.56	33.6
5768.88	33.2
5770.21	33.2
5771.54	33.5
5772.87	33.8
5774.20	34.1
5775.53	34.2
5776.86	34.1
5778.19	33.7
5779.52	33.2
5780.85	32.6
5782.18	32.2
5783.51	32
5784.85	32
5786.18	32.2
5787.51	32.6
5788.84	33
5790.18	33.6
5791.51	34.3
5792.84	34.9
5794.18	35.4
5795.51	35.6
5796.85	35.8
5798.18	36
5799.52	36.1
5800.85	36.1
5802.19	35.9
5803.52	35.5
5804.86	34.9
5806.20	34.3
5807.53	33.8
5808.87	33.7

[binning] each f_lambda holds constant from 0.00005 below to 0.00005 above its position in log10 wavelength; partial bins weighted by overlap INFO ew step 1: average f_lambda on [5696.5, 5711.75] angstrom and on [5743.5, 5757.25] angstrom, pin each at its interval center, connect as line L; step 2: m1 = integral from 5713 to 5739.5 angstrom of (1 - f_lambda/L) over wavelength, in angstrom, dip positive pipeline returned -0.84 angstrom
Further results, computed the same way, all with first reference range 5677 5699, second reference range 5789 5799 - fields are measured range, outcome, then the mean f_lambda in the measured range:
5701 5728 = 0.50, 32.9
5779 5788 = 0.62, 32.4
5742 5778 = 0.44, 33.9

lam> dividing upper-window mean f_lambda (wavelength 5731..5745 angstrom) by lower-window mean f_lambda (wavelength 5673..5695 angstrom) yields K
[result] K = 1.1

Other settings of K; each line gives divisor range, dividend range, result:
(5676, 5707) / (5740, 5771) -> 1.03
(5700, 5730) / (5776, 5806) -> 1.03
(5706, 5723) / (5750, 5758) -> 1.03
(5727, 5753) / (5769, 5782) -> 0.97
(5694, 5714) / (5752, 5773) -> 1.03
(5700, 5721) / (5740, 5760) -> 1.04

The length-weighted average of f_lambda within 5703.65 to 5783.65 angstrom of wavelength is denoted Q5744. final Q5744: 33.7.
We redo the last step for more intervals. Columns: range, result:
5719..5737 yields 34.5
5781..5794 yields 33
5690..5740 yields 33.6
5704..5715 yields 32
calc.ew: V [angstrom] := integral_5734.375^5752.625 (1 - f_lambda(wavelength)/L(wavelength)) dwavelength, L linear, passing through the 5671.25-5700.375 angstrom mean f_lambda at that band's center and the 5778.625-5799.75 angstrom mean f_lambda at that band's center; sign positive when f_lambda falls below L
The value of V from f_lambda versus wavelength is -0.5 angstrom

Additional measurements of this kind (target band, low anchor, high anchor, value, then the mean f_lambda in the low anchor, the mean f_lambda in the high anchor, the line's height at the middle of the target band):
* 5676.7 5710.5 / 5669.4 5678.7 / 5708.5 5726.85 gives 0.3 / 33.3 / 32.9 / 33.2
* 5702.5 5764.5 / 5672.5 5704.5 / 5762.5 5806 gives -0.3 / 33.2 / 34.1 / 33.6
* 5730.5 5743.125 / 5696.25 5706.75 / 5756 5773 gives -0.5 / 33.3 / 34.1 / 33.7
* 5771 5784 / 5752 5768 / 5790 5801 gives 0.5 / 34.1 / 35.4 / 34.7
